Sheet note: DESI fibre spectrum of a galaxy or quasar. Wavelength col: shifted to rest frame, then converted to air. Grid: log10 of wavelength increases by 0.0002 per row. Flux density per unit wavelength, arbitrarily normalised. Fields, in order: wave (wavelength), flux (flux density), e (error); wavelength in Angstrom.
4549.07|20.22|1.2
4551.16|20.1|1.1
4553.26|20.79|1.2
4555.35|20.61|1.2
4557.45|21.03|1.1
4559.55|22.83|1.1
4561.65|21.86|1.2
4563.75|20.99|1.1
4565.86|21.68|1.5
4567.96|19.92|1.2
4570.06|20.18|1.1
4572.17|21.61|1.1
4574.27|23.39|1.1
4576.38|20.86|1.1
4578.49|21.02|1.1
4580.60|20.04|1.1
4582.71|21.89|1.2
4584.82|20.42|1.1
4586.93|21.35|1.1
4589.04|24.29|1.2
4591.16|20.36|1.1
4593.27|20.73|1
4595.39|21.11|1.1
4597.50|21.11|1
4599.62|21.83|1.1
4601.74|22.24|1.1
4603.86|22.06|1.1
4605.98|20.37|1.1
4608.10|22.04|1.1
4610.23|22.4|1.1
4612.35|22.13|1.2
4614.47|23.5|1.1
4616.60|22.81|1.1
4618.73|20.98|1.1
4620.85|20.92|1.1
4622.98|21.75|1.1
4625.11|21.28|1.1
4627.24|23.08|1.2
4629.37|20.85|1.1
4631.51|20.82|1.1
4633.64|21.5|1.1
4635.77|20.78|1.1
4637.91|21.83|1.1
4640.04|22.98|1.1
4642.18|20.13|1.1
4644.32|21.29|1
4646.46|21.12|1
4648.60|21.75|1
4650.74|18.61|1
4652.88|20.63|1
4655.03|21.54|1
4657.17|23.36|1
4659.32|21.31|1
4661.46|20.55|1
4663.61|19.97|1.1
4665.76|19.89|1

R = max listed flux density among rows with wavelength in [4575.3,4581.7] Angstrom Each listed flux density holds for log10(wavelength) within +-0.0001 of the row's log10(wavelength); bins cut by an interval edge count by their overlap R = 21.02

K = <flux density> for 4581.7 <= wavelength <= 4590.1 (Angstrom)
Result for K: 22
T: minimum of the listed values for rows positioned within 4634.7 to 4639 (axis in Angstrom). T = 20.78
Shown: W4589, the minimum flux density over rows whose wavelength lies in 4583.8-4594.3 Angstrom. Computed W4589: 20.36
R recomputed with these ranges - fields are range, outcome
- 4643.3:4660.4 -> 23.36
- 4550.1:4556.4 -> 20.79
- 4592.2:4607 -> 22.24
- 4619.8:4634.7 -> 23.08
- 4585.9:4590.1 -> 24.29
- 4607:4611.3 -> 22.4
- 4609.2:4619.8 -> 23.5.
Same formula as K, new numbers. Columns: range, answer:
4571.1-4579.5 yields 21.7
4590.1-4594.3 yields 20.6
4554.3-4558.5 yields 20.8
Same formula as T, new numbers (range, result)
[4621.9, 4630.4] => 20.85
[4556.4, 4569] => 19.92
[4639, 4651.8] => 18.61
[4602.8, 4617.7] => 20.37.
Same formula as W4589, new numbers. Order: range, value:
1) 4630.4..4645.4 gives 20.13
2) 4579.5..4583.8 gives 20.04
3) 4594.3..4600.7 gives 21.11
